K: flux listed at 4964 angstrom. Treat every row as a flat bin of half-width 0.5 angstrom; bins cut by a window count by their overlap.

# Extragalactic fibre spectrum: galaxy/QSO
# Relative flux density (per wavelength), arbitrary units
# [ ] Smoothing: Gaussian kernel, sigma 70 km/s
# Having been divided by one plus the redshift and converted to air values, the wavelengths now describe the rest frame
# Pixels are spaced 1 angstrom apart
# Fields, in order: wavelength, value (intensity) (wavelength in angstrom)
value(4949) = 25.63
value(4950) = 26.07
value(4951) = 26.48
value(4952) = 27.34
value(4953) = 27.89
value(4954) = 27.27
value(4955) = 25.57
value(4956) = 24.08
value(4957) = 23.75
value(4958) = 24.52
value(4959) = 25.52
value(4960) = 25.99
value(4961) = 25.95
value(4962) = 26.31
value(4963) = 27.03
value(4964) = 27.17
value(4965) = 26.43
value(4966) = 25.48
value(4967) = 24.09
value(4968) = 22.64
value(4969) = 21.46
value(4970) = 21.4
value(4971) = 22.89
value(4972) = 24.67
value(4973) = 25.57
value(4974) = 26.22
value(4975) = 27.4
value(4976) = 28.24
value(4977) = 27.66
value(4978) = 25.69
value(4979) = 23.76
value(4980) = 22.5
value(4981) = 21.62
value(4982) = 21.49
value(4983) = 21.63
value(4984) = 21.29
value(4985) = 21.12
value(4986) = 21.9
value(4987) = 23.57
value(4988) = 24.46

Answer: 27.17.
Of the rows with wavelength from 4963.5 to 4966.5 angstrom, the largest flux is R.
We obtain 27.17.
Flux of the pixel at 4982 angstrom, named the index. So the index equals 21.49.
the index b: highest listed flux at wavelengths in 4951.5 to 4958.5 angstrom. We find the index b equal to 27.89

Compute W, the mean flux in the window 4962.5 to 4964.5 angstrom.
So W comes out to 27.1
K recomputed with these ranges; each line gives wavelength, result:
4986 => 21.9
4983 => 21.63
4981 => 21.62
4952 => 27.34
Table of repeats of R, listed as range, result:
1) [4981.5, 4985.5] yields 21.63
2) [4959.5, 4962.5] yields 26.31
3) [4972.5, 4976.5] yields 28.24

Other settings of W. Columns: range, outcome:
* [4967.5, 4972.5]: 22.6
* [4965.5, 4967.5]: 24.8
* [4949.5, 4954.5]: 27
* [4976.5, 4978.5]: 26.7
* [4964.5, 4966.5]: 26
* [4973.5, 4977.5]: 27.4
